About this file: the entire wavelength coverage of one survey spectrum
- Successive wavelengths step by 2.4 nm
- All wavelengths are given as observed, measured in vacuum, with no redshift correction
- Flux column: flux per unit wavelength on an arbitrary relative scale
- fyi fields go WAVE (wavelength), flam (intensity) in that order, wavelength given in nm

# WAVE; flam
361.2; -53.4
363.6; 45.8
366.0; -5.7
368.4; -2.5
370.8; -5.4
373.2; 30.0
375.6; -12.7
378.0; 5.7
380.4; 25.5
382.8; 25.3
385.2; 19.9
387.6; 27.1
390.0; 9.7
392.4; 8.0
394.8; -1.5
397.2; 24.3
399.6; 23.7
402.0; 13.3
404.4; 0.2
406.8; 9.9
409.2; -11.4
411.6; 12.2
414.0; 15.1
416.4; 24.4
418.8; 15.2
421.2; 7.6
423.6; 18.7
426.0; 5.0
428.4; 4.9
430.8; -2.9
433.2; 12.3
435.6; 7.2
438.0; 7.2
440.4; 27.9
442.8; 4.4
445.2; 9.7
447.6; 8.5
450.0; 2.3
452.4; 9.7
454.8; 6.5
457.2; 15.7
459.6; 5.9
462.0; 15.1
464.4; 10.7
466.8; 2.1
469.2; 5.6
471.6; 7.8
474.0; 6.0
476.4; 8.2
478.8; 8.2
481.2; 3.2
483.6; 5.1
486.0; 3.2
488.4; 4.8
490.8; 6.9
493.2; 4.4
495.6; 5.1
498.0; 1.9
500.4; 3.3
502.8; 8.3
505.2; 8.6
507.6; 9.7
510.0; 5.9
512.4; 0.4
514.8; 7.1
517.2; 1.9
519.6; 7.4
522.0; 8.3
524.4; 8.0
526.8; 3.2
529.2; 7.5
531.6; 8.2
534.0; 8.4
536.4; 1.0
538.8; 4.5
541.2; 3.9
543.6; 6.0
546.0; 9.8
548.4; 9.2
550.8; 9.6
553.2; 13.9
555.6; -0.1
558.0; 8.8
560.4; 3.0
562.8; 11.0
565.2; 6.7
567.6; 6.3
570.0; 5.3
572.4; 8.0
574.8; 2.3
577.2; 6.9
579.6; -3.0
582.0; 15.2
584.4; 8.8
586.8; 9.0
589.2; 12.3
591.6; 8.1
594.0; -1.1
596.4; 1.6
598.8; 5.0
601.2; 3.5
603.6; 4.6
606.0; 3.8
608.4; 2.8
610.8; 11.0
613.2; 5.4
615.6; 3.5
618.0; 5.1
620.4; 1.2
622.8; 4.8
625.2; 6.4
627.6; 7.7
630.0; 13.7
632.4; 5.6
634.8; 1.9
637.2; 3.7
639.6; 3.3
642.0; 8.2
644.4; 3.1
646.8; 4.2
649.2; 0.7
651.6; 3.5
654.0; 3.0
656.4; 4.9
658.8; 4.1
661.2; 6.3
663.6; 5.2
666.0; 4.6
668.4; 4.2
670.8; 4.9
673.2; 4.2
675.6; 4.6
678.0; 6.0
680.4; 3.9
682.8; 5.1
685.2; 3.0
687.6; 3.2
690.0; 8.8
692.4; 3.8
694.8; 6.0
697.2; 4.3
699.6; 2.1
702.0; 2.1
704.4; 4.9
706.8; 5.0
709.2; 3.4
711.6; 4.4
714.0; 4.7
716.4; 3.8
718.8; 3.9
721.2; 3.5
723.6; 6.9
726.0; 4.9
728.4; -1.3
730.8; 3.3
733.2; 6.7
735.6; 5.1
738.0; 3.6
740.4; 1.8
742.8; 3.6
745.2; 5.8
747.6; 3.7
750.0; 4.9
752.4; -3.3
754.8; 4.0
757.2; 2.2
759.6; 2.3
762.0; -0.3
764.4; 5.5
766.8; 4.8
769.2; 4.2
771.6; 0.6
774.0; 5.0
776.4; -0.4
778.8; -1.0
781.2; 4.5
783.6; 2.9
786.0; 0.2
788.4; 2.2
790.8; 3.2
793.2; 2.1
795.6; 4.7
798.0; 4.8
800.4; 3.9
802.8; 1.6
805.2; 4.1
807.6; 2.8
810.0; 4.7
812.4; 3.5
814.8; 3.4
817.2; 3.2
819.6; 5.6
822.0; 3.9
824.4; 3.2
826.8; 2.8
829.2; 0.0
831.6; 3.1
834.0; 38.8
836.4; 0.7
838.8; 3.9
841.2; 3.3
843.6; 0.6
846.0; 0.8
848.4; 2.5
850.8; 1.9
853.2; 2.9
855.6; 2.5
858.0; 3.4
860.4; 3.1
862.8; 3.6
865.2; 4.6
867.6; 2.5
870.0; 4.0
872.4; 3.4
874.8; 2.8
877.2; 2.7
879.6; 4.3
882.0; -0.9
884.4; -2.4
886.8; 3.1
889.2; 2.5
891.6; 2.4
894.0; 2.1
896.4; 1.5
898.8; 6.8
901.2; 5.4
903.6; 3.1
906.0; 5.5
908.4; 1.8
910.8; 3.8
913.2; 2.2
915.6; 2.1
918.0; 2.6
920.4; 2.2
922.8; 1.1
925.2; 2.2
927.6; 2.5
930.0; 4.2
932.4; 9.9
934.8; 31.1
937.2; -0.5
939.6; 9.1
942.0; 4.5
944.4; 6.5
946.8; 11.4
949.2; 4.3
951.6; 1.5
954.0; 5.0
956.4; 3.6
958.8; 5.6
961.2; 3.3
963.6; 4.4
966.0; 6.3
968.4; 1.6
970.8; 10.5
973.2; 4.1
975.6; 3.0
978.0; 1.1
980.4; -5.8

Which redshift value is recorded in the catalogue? 1.51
